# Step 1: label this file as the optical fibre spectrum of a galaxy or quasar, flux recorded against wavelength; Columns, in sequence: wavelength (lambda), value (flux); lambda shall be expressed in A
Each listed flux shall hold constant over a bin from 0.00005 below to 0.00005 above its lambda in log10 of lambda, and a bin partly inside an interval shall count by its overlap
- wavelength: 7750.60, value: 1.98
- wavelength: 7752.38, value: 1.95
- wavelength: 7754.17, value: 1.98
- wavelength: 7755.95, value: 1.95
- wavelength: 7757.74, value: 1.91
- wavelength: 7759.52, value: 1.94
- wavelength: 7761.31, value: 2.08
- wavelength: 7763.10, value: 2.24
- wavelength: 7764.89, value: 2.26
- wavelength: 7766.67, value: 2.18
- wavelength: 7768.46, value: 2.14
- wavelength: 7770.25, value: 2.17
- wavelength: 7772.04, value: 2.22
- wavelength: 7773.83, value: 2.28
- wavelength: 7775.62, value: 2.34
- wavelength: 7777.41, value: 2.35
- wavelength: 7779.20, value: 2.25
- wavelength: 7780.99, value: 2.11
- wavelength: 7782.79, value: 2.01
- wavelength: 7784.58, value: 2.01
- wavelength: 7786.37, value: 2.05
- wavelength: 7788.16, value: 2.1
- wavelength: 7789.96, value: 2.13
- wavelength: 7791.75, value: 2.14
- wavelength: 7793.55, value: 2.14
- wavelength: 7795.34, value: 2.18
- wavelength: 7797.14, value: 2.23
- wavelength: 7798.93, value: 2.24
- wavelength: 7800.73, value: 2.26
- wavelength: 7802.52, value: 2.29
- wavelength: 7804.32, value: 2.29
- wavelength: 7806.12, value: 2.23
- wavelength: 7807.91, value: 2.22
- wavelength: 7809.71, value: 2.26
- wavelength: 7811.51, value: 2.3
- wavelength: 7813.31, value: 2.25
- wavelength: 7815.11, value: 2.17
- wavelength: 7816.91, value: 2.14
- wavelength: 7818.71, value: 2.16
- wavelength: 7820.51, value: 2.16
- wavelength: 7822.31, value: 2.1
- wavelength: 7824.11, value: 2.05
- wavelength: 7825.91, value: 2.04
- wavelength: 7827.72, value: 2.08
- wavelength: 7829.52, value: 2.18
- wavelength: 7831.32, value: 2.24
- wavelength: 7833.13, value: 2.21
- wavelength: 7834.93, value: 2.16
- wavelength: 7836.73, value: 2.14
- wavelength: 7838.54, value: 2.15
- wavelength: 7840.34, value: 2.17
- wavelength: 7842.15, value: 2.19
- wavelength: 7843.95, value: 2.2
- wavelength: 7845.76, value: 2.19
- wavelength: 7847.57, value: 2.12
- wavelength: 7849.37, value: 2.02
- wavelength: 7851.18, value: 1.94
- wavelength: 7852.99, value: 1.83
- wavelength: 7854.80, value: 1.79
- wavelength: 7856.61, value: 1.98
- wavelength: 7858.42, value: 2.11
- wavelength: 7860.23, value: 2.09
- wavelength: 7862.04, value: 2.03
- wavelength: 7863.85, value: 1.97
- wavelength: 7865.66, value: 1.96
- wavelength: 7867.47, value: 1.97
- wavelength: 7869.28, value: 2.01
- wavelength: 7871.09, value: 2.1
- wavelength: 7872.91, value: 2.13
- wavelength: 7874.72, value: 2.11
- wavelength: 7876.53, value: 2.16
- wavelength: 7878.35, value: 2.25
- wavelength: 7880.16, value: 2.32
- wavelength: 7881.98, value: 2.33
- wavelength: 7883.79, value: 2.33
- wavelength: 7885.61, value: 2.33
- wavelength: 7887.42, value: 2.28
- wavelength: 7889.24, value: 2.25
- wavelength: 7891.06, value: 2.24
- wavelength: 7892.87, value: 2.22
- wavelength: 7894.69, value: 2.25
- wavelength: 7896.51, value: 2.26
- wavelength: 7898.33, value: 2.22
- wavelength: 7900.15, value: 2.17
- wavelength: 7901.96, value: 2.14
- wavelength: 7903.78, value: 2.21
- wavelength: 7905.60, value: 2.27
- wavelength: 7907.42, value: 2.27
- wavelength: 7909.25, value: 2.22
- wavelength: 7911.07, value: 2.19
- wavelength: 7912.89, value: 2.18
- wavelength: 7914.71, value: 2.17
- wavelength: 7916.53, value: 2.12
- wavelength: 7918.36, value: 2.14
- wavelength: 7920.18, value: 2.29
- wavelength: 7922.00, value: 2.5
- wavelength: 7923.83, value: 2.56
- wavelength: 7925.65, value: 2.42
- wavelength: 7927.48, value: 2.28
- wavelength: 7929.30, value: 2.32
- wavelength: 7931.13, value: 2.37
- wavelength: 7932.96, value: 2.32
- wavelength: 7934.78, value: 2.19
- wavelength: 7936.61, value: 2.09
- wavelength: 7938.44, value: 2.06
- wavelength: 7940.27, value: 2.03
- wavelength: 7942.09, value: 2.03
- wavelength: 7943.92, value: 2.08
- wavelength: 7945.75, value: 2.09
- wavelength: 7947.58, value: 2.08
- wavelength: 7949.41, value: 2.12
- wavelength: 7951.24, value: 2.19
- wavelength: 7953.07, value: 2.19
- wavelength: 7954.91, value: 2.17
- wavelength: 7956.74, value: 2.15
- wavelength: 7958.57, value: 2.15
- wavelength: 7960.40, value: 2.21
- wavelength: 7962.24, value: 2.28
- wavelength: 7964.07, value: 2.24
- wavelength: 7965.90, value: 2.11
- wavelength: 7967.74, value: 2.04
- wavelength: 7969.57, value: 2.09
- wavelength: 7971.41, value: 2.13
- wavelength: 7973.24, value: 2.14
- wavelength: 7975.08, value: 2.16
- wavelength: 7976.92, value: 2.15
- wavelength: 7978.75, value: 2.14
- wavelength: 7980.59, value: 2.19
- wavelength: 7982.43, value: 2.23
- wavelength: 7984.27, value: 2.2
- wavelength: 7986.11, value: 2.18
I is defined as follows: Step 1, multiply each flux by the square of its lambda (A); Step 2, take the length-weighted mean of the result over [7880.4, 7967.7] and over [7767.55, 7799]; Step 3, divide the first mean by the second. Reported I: 1.1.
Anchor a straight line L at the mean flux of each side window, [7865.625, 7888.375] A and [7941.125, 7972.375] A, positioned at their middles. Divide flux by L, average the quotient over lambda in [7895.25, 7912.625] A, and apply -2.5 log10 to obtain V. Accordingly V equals -0.023 mag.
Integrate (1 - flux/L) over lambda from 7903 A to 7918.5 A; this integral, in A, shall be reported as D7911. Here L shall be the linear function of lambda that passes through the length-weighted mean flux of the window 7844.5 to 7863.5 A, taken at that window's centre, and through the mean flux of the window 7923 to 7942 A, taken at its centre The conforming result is -0.09 A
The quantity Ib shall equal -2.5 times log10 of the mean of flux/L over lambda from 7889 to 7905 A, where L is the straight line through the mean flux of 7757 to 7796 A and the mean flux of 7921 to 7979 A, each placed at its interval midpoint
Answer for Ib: -0.02 mag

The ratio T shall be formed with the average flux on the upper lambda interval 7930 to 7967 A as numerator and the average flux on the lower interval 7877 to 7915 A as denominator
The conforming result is 1.0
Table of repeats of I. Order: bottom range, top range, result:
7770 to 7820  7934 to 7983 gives 1.01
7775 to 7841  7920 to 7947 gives 1.06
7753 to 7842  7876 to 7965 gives 1.06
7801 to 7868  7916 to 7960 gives 1.07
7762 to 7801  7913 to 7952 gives 1.05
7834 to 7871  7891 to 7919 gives 1.09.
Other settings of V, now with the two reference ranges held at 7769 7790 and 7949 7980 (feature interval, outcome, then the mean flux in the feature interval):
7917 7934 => -0.09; 2.35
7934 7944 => 0.04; 2.08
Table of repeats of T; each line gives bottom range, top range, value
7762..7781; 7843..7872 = 0.90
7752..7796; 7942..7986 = 1.01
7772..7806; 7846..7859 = 0.90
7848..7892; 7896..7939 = 1.07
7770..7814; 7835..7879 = 0.94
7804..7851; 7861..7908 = 1.01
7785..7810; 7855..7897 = 0.98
